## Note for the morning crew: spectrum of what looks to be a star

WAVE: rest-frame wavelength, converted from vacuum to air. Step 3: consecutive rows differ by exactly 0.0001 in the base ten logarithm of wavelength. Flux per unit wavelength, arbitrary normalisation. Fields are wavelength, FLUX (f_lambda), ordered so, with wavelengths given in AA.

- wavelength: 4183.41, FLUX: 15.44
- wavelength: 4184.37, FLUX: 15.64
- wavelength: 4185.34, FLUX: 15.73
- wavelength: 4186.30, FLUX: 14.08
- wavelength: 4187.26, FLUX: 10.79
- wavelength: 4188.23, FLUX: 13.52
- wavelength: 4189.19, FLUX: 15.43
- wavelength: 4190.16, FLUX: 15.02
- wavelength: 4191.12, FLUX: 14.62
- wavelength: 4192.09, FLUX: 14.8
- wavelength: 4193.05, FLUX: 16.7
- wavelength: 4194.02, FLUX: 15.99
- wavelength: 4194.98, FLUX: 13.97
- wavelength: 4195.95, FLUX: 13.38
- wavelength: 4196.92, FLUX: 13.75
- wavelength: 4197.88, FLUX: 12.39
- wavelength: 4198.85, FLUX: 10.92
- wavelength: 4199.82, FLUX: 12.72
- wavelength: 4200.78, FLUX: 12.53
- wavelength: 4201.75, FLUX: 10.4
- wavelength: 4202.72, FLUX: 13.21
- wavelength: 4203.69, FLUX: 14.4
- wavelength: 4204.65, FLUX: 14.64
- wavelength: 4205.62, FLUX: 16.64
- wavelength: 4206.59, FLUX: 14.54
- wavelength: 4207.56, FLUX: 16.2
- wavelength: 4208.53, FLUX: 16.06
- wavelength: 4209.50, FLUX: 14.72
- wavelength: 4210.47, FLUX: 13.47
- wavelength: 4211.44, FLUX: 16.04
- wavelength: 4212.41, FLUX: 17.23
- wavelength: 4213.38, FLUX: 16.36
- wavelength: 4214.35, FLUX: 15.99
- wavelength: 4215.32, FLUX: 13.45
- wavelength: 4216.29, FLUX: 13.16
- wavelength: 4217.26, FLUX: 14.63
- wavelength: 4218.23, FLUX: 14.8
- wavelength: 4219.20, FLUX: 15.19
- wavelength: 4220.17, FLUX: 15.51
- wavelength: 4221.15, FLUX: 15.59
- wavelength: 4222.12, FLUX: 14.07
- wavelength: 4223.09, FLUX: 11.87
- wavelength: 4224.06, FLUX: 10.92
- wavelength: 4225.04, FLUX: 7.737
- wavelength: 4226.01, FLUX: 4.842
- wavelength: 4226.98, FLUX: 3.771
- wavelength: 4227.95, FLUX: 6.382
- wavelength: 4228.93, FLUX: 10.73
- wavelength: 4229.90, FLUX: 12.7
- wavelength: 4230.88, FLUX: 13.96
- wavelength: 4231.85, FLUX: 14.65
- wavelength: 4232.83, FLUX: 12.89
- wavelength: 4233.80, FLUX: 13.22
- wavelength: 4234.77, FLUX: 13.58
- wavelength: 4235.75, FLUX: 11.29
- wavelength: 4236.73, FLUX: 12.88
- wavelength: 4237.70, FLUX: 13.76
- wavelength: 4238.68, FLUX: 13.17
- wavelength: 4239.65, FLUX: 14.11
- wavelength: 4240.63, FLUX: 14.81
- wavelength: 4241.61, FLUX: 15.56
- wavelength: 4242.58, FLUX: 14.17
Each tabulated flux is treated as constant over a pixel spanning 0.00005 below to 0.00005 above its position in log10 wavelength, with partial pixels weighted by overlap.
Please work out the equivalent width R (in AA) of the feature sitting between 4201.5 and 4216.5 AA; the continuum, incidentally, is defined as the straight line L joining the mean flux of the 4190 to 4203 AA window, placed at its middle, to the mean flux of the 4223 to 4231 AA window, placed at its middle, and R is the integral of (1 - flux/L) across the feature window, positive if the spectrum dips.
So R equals -4.3 AA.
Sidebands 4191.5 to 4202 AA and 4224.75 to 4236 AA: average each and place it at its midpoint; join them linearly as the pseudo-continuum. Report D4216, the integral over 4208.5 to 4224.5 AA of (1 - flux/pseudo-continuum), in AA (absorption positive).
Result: -3.9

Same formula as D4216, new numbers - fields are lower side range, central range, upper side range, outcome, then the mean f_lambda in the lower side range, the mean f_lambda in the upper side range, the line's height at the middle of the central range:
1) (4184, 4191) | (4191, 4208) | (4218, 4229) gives -1.1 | 14.3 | 10.9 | 13.2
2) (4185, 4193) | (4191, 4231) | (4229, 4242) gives 1.8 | 14.4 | 13.5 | 13.9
